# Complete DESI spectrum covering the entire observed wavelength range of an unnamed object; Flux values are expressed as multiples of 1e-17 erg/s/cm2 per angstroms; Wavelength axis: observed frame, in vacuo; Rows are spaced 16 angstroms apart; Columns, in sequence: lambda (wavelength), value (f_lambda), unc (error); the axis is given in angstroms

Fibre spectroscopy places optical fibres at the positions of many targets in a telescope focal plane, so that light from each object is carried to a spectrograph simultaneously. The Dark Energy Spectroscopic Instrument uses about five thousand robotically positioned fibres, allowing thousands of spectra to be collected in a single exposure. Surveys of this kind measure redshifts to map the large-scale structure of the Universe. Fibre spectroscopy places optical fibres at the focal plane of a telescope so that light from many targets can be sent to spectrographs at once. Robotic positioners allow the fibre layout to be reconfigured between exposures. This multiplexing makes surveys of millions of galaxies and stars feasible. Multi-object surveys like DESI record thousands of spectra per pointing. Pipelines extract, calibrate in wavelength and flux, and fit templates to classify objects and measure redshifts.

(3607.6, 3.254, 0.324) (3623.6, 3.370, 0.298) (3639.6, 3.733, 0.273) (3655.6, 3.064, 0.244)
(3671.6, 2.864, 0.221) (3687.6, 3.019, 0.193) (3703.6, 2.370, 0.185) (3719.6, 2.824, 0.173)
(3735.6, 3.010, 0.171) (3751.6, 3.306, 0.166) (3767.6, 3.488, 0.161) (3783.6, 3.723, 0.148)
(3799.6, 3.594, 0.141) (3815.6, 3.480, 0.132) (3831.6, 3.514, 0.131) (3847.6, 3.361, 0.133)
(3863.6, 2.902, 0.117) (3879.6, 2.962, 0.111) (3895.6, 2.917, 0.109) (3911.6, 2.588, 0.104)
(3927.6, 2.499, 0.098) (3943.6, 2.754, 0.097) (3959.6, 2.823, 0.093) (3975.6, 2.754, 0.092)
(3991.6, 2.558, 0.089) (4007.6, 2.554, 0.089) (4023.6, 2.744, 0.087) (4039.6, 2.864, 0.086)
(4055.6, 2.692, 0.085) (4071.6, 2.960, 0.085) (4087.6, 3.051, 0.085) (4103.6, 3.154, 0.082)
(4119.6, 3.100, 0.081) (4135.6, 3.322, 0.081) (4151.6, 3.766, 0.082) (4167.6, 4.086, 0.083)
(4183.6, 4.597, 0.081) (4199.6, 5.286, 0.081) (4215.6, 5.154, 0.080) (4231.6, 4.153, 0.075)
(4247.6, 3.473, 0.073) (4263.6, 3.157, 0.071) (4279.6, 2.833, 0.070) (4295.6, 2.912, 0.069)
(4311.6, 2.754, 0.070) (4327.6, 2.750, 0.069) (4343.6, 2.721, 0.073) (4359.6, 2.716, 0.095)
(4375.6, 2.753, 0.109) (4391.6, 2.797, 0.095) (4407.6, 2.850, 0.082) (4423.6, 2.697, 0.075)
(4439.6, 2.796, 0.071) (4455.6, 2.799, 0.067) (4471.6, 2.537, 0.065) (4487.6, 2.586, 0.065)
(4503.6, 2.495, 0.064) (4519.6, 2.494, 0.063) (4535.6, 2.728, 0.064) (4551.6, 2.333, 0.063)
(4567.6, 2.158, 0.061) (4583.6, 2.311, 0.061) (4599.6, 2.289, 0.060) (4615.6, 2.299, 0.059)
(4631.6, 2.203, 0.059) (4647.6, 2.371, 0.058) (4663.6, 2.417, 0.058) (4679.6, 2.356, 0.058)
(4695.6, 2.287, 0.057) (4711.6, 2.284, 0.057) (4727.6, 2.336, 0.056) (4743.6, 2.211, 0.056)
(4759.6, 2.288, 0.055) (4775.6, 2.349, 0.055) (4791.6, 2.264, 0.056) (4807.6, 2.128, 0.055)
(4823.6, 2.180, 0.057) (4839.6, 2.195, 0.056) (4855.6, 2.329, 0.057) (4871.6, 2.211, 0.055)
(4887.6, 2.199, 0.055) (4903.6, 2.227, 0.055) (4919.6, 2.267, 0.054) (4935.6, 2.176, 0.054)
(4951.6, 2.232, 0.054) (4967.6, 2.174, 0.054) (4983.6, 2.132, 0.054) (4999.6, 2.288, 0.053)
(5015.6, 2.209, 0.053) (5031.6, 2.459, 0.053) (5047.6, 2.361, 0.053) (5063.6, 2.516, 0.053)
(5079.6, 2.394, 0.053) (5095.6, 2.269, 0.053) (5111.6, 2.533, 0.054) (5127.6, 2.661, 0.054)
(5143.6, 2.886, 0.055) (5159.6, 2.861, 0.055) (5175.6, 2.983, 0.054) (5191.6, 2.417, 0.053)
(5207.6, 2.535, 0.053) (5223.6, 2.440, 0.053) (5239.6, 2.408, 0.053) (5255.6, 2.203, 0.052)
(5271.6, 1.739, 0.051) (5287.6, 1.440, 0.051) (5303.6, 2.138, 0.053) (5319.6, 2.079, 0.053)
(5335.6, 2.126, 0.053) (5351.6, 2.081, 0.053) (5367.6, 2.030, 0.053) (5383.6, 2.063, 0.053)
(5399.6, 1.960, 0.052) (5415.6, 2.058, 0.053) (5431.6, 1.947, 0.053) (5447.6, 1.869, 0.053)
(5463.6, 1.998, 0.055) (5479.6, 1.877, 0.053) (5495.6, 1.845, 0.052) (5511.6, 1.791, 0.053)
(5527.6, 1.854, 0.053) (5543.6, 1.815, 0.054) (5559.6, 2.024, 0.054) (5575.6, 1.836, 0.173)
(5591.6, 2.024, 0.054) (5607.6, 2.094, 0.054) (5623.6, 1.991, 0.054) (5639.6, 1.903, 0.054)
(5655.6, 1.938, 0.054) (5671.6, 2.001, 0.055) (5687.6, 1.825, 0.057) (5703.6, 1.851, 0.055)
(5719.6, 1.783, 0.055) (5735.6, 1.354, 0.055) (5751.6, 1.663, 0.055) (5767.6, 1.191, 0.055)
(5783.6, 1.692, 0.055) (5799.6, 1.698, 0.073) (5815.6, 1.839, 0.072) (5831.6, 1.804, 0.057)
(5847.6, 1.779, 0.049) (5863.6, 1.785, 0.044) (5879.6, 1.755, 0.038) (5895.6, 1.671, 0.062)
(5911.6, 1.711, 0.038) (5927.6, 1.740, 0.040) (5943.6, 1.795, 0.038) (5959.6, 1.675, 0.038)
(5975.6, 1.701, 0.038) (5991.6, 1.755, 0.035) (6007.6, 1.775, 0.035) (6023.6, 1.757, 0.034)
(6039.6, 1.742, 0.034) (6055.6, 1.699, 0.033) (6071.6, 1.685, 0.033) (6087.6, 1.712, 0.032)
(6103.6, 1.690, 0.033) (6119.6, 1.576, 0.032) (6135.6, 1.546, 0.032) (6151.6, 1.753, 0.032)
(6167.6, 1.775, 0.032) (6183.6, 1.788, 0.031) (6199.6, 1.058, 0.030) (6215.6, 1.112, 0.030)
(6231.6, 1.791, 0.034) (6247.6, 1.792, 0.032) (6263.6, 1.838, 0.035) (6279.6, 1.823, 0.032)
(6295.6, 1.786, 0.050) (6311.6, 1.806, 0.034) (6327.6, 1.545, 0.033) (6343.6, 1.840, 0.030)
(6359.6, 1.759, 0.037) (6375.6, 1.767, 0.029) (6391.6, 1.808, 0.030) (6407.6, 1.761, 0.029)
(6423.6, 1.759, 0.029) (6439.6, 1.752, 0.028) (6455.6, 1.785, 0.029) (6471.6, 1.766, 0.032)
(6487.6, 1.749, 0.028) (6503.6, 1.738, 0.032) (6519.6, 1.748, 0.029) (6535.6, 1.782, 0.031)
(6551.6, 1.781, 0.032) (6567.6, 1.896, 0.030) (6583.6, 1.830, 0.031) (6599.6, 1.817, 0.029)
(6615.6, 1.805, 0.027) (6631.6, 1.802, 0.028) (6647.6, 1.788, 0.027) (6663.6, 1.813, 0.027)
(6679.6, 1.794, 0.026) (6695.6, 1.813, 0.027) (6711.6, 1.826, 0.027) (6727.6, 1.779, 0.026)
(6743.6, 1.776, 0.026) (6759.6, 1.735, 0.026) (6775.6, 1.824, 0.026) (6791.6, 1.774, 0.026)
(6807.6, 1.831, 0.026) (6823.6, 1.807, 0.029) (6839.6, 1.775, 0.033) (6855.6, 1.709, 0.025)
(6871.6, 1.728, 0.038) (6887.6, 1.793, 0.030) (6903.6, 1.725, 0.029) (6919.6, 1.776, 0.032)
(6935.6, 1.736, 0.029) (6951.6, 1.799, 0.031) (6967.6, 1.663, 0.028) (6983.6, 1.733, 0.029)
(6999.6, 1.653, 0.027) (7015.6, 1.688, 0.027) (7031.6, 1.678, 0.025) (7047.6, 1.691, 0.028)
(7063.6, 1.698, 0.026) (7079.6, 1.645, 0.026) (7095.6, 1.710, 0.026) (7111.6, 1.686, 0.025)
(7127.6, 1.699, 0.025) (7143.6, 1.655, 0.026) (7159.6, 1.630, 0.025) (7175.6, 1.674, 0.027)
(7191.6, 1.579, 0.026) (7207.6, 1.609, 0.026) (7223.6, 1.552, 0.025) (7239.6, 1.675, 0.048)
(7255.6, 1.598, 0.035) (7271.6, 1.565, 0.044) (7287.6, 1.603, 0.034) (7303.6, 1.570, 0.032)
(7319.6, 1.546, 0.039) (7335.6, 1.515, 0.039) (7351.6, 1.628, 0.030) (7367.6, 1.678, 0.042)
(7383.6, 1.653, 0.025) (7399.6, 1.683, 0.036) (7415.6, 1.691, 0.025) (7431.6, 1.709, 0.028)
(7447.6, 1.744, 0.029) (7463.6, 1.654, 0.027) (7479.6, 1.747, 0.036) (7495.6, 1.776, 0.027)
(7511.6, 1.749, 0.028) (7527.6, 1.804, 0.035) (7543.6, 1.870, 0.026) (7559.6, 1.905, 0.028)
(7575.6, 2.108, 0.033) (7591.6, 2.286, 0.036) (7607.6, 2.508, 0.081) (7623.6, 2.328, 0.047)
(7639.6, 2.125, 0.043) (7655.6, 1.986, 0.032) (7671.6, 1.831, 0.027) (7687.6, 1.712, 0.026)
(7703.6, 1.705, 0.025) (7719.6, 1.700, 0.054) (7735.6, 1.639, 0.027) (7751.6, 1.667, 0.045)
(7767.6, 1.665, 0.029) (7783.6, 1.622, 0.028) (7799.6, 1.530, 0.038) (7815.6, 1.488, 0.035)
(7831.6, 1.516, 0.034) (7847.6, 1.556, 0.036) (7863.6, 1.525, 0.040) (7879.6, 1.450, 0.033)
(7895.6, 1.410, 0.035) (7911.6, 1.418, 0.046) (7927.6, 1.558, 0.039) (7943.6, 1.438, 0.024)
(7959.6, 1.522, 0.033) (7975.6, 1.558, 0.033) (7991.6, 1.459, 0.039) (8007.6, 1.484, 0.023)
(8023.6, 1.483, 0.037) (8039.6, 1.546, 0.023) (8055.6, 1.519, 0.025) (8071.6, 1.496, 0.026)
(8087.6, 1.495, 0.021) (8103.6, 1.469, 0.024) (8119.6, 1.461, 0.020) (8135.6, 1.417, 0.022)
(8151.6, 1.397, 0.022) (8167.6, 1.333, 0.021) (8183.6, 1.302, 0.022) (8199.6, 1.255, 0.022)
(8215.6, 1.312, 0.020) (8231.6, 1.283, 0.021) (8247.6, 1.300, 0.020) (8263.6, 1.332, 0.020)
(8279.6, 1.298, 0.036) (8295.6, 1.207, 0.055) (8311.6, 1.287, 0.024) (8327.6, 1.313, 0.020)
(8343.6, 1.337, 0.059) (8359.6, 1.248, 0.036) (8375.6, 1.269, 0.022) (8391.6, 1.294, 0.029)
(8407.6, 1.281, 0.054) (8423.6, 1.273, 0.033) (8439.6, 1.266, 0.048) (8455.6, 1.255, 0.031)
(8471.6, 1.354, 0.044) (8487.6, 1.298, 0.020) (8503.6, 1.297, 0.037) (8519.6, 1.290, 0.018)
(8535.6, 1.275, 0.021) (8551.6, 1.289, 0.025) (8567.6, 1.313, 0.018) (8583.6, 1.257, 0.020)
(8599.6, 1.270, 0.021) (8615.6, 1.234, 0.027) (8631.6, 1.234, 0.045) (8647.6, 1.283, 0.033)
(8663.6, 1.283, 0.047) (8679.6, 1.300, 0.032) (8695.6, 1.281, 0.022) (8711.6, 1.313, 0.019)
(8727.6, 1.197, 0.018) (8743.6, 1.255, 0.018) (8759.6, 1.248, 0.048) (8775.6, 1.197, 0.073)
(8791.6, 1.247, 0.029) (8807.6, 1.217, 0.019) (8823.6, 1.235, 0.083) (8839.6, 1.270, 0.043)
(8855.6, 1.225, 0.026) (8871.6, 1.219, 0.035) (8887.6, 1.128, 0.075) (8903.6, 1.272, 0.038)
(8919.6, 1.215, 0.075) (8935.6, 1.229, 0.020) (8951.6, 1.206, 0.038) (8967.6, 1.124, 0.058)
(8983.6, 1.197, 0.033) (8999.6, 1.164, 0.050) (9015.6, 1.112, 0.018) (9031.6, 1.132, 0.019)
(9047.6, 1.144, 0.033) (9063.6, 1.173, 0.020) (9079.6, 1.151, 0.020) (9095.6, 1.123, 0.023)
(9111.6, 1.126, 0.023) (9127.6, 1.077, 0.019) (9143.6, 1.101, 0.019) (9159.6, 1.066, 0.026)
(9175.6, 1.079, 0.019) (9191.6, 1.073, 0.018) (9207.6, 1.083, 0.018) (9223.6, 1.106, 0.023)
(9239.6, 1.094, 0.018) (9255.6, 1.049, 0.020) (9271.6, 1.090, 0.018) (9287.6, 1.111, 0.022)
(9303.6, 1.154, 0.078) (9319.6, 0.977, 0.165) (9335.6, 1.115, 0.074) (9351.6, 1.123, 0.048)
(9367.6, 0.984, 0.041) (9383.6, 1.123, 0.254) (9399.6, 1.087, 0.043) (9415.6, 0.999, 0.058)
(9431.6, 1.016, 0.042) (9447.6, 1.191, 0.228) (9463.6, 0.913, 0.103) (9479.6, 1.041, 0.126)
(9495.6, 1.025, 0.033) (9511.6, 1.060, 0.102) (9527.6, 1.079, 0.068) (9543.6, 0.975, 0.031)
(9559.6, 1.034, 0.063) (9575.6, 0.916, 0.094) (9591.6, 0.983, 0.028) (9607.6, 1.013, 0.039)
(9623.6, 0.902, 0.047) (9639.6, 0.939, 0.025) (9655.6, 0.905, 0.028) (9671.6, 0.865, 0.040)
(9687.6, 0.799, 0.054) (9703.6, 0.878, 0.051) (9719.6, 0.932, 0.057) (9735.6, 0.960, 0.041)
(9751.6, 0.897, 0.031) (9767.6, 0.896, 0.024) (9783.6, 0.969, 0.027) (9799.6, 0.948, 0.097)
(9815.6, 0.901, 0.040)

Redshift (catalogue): 1.718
